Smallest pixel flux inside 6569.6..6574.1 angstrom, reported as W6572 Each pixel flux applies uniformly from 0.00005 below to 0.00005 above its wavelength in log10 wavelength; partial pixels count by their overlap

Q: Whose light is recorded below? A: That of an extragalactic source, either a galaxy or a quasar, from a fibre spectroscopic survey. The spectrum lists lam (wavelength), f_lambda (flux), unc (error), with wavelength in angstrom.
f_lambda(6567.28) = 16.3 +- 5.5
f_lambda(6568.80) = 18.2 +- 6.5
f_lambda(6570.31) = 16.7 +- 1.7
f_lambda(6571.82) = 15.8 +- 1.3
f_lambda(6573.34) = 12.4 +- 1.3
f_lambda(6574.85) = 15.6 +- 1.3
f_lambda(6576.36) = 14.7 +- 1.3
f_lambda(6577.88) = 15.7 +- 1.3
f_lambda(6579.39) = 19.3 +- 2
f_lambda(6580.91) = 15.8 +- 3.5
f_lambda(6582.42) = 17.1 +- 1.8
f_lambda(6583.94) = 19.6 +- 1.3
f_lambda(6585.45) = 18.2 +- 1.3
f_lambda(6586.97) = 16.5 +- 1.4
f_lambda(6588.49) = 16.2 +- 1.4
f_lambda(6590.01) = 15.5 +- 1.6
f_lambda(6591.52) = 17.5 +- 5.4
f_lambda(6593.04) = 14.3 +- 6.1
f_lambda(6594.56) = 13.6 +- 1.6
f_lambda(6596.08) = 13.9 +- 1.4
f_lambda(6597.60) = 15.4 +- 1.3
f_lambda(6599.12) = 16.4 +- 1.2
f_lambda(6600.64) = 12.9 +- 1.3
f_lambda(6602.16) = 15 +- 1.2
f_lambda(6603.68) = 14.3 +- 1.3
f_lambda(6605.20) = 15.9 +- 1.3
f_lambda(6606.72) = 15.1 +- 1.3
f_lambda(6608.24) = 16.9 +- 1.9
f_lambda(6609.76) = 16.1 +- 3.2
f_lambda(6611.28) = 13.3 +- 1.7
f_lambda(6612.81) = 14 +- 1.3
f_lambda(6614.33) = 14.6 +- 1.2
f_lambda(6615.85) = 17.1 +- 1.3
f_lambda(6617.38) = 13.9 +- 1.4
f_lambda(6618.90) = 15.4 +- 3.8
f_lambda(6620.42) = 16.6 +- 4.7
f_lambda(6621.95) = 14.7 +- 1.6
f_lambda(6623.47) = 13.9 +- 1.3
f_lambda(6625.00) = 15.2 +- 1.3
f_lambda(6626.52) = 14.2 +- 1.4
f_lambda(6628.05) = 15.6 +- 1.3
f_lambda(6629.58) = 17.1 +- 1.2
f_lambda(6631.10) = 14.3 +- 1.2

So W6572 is 12.4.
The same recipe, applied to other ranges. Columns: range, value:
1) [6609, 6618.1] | 13.3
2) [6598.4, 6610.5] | 12.9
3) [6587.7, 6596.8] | 13.6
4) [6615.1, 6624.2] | 13.9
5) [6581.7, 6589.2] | 16.2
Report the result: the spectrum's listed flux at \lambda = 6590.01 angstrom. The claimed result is 15.5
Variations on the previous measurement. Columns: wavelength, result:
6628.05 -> 15.6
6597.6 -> 15.4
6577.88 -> 15.7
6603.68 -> 14.3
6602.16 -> 15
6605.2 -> 15.9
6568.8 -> 18.2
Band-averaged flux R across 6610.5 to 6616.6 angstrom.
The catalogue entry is 14.8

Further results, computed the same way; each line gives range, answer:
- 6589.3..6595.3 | 15.2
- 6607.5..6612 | 15.5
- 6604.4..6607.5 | 15.5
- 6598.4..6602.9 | 14.8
